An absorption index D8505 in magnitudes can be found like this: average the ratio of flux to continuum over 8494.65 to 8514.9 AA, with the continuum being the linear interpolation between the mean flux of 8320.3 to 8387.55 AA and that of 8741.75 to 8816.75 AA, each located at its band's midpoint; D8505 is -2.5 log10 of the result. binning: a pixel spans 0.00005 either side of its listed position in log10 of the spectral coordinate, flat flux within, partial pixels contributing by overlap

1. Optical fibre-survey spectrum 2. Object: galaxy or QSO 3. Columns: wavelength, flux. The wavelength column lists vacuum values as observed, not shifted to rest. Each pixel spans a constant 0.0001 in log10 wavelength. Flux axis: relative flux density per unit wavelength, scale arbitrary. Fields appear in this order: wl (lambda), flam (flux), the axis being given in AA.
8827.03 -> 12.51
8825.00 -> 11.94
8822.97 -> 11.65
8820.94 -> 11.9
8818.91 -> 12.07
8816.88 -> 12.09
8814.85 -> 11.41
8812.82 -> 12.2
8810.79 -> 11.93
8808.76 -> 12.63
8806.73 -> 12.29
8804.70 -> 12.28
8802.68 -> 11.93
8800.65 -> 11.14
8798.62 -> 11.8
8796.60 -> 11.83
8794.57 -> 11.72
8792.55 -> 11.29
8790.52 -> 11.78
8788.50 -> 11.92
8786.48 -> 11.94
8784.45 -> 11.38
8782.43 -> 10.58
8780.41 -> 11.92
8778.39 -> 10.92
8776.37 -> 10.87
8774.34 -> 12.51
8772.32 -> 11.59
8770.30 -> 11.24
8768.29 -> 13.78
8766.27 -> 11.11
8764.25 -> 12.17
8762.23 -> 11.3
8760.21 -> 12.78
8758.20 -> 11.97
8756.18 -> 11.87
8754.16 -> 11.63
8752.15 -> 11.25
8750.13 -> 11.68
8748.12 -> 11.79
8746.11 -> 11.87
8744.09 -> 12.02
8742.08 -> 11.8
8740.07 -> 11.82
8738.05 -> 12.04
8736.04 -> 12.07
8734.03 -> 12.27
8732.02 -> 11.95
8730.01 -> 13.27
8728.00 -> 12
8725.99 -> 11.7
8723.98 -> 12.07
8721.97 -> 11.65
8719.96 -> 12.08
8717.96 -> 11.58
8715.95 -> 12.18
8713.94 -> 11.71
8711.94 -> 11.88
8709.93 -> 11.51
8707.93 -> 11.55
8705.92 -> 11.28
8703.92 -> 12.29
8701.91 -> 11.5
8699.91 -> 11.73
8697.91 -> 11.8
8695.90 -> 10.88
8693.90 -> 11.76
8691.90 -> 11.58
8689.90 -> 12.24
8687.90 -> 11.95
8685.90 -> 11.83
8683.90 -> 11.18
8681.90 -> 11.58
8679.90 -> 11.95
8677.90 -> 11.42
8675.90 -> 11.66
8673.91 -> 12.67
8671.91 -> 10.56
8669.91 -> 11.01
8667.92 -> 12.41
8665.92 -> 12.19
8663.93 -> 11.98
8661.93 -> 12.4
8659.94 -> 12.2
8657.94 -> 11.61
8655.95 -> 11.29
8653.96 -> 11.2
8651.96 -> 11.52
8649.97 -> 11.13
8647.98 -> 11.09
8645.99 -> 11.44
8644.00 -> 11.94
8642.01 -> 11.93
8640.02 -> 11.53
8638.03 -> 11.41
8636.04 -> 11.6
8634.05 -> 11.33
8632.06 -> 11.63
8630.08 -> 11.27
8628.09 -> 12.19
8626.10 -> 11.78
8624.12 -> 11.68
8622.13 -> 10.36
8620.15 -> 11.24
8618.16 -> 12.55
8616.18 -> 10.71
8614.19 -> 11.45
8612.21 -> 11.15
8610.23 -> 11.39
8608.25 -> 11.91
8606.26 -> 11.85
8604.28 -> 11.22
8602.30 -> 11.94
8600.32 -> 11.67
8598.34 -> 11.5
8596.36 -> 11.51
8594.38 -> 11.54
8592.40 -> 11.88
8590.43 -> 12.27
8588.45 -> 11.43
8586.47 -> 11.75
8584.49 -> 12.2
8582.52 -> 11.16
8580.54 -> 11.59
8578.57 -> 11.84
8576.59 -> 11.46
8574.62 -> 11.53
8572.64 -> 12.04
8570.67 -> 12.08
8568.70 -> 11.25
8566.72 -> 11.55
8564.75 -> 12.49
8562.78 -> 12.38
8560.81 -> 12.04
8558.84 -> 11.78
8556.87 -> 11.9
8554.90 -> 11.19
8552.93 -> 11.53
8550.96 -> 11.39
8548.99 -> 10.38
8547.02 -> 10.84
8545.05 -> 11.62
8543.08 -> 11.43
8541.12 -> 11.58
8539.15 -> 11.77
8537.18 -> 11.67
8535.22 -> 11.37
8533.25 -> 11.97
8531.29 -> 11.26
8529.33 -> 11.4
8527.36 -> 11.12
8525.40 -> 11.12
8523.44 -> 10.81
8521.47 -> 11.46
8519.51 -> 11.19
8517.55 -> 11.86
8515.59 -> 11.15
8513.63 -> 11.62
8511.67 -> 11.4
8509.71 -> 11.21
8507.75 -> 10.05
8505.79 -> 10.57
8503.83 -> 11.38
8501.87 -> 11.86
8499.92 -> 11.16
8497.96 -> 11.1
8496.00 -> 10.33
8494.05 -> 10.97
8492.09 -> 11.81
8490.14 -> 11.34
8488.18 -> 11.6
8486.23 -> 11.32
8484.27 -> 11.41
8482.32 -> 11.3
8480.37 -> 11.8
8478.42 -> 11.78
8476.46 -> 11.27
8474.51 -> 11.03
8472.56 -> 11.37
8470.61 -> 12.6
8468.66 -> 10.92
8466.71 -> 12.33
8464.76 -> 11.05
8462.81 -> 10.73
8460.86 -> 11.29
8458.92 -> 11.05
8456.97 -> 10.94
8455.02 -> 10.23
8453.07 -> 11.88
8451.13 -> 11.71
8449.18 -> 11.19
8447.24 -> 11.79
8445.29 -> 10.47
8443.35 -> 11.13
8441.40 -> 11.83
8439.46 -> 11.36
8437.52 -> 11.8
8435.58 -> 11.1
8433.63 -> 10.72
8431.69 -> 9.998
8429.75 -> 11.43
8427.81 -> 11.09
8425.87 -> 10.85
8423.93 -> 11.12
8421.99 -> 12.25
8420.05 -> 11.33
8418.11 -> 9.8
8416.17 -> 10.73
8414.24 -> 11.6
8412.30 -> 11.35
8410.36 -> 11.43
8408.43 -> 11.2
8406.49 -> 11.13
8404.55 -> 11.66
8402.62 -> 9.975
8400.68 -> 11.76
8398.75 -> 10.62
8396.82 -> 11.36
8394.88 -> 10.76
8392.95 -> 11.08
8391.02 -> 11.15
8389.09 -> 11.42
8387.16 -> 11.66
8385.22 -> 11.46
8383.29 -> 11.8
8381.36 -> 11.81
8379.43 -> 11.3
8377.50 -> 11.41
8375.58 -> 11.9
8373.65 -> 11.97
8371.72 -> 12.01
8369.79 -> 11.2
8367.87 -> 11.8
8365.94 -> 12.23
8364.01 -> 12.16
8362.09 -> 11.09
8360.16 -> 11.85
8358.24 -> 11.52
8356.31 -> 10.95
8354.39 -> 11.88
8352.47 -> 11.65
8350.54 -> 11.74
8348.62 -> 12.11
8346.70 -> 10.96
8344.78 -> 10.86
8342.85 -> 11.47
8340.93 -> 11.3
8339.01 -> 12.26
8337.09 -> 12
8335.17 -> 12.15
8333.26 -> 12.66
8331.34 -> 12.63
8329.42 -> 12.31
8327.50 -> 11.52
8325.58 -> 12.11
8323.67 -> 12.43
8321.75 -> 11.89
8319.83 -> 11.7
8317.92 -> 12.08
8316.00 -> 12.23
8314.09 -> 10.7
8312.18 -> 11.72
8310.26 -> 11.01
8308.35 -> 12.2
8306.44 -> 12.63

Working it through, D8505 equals 0.07 mag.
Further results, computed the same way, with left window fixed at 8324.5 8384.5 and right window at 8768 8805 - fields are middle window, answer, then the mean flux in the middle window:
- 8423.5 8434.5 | 0.08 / 10.9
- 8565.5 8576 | 0.00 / 11.7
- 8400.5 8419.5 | 0.07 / 11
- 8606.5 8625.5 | 0.03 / 11.4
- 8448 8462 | 0.05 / 11.2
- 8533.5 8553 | 0.03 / 11.4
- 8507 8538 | 0.04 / 11.3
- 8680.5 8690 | 0.00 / 11.7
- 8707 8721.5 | -0.01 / 11.8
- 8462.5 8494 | 0.02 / 11.5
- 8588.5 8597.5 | -0.01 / 11.8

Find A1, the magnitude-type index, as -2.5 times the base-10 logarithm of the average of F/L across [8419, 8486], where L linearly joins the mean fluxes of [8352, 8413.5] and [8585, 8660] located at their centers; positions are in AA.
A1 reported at 0.018 mag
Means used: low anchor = 11.5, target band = 11.3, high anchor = 11.5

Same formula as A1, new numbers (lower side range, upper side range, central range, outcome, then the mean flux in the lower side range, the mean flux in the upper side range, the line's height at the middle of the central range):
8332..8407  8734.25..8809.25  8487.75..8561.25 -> 0.03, 11.5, 11.8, 11.6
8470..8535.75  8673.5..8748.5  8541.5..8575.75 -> -0.01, 11.3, 11.8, 11.5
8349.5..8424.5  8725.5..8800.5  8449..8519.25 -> 0.02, 11.4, 11.8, 11.5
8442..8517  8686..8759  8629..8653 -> 0.02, 11.3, 11.8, 11.6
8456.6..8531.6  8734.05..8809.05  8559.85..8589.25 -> -0.03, 11.3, 11.8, 11.4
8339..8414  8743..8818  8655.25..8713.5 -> 0.00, 11.5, 11.8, 11.7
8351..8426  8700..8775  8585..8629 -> 0.01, 11.4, 11.9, 11.7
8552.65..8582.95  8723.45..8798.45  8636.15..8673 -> 0.02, 11.8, 11.8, 11.8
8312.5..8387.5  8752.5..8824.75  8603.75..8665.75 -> 0.02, 11.8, 11.8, 11.8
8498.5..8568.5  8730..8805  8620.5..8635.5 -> 0.01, 11.4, 11.8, 11.6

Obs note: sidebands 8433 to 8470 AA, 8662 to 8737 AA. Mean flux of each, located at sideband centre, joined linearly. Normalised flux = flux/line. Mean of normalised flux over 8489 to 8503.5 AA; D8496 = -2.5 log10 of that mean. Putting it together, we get 0.01 mag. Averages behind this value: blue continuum 11.3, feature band 11.2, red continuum 11.8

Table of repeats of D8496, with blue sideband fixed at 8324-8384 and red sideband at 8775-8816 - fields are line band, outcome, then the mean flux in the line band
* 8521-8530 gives 0.06 mag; 11.1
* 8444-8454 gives 0.03 mag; 11.4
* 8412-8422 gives 0.07 mag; 11.1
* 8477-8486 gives 0.02 mag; 11.5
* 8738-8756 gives 0.00 mag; 11.8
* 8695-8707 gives 0.01 mag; 11.6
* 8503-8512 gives 0.08 mag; 10.9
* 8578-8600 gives 0.00 mag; 11.7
